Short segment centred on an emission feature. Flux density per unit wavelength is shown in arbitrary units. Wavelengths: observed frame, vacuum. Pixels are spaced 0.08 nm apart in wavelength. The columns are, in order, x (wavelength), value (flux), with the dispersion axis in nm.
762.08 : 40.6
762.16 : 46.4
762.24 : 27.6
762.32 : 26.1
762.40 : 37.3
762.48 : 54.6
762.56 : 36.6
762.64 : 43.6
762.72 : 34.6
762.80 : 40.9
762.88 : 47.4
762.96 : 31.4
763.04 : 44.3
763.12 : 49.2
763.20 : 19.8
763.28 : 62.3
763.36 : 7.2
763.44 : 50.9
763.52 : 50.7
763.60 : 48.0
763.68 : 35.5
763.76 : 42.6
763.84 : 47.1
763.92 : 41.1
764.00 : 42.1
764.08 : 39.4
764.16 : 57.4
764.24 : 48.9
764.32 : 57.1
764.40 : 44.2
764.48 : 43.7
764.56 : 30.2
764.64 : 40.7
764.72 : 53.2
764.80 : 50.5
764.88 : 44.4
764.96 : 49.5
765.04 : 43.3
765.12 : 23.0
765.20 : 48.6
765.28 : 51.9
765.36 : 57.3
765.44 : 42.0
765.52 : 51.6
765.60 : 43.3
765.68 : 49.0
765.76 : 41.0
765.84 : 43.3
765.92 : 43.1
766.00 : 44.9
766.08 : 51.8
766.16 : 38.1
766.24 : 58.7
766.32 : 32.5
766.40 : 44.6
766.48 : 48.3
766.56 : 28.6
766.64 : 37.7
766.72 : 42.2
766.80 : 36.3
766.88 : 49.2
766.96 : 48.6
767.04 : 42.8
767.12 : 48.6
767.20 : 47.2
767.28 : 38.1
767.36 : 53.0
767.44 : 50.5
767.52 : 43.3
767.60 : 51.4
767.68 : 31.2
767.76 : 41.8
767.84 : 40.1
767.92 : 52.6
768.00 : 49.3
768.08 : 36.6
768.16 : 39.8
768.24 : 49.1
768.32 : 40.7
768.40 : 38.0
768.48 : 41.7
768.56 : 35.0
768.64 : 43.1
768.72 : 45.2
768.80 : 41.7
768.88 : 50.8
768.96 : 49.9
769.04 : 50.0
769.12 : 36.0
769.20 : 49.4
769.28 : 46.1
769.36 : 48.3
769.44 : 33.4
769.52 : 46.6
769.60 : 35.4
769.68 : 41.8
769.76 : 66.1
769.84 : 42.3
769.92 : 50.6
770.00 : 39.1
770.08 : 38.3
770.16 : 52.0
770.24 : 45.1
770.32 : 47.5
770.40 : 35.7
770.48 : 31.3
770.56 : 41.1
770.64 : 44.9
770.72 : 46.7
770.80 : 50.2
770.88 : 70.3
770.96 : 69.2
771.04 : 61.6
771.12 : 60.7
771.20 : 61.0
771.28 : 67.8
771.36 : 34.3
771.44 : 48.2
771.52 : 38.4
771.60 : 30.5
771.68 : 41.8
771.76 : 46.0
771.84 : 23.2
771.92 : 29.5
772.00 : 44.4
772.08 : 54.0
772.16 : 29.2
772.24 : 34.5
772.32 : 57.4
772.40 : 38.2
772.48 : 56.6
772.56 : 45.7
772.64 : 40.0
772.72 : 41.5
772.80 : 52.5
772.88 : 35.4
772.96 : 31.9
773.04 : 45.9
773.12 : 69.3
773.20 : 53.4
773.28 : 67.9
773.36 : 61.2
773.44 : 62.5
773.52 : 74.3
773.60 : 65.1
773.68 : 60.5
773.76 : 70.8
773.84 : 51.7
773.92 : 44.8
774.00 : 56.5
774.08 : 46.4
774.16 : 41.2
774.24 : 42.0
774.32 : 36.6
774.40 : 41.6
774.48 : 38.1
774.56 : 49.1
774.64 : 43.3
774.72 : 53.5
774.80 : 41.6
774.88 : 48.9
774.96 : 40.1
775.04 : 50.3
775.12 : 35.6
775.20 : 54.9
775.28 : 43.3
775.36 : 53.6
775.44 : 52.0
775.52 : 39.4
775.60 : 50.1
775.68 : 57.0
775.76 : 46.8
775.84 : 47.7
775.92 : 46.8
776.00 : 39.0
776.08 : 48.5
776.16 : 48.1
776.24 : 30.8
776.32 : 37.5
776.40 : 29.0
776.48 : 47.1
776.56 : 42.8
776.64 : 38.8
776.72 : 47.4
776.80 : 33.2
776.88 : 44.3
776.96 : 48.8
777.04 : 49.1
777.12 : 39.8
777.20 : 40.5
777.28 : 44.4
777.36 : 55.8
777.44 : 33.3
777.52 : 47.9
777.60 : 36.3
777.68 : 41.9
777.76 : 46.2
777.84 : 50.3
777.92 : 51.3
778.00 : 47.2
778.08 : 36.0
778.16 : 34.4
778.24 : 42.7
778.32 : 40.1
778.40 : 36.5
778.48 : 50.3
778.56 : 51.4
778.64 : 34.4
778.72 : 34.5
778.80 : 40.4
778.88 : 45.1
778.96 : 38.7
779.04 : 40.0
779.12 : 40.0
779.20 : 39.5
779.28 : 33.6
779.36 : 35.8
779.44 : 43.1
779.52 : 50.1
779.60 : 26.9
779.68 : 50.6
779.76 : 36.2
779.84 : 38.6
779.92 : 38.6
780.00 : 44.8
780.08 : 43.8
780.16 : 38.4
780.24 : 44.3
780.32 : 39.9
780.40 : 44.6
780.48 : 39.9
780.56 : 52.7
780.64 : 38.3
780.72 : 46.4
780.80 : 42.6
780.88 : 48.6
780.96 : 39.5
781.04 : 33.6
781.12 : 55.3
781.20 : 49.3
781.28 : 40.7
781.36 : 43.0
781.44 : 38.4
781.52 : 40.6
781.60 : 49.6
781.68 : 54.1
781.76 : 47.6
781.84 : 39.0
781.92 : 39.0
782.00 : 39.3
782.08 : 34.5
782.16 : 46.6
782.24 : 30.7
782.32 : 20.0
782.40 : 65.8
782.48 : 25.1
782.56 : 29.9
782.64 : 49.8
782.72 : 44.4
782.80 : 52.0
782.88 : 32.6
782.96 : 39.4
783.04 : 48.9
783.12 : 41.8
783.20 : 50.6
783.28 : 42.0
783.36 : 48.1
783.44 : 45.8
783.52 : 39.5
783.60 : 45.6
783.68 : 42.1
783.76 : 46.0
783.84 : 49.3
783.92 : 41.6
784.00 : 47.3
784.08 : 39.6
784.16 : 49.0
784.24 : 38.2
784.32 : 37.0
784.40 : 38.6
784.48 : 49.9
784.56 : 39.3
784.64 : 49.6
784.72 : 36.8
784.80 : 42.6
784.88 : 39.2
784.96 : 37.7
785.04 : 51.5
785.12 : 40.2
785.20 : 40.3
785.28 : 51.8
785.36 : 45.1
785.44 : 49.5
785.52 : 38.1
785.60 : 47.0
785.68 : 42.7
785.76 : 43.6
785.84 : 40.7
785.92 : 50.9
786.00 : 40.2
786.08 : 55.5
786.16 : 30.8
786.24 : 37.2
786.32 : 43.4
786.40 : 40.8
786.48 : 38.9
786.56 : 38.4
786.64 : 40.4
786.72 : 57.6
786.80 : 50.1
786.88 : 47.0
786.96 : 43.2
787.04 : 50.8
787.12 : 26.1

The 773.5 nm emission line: [N II]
